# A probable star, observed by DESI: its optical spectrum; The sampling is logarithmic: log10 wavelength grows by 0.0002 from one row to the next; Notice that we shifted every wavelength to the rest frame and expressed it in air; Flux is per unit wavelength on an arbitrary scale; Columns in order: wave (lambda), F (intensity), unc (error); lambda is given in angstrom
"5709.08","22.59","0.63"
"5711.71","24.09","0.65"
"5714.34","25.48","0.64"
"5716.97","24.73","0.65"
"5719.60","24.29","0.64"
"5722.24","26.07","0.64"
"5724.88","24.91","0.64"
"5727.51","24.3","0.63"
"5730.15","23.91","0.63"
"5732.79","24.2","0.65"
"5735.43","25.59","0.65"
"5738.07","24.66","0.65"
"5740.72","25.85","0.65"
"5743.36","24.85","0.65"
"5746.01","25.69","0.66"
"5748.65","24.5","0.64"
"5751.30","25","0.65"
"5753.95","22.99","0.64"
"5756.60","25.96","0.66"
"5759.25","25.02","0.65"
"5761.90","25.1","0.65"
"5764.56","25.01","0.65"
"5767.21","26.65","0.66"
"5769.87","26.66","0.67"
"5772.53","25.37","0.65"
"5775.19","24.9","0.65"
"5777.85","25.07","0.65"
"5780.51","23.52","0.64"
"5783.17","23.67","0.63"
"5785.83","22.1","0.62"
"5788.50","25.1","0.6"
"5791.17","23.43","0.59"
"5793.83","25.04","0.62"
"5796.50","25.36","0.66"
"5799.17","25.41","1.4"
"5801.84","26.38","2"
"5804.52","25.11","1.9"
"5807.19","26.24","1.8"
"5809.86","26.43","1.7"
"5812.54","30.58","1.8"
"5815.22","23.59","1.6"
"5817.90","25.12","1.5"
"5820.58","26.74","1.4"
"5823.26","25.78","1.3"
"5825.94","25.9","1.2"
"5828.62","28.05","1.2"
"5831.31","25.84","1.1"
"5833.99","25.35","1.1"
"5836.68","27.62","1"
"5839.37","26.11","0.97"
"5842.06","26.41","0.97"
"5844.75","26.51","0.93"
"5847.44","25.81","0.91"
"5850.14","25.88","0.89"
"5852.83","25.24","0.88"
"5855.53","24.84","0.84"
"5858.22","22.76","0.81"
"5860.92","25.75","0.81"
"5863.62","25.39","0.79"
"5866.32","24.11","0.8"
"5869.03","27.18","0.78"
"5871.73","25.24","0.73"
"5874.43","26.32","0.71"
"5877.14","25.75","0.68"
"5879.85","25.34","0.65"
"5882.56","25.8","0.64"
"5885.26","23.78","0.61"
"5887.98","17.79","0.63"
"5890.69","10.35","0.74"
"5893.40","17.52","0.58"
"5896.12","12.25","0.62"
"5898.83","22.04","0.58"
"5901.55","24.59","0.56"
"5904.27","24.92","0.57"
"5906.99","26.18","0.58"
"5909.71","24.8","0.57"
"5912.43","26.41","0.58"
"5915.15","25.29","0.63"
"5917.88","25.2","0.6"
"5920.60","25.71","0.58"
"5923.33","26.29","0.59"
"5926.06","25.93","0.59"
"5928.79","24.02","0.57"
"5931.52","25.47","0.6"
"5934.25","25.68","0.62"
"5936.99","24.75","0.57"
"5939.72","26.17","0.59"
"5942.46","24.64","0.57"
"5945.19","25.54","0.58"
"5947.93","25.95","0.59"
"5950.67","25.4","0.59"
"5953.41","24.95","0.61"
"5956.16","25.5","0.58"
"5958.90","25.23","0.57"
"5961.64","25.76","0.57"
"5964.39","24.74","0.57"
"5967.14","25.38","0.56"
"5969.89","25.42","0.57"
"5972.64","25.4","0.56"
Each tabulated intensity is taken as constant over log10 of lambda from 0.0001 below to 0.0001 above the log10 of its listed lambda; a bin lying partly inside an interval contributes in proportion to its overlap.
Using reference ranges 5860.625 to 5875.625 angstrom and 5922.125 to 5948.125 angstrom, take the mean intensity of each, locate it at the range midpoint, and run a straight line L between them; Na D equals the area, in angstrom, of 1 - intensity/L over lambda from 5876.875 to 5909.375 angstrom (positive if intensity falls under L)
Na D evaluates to 5.4 angstrom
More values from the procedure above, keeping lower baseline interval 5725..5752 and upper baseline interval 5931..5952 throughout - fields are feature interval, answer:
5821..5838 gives -0.89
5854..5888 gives 0.48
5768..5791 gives 0.40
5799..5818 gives -0.87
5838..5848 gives -0.43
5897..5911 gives 0.69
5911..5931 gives -0.12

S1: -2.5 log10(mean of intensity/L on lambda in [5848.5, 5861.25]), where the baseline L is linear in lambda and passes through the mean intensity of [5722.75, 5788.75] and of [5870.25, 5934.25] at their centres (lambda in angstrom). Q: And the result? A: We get -0.04 mag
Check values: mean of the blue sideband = 24.8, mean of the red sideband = 23.4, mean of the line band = 24.8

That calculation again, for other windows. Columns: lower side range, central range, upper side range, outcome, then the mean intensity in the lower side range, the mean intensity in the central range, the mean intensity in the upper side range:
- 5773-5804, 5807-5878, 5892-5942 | -0.068 mag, 24.6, 25.9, 24.1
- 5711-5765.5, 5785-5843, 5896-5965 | -0.039 mag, 24.9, 25.8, 25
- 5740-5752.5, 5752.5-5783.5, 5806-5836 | 0.020 mag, 25.2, 25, 26.4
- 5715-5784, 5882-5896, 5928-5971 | 0.361 mag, 25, 18.1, 25.3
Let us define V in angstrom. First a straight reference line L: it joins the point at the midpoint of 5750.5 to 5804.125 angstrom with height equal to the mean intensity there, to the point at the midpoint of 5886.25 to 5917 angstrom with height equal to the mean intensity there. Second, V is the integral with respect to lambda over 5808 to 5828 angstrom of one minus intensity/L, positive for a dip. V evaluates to -2.3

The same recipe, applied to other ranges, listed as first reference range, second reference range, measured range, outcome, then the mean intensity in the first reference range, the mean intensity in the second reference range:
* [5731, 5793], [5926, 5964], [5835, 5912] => 4.0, 24.8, 25.3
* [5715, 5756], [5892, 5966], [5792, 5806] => -0.4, 24.8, 24.5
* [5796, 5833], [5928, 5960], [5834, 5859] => 0.2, 26.2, 25.3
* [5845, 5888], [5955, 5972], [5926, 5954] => 0.0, 25.1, 25.3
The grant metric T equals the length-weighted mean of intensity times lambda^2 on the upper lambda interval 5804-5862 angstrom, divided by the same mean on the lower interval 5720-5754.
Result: 1.1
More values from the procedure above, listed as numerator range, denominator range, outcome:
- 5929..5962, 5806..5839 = 1.00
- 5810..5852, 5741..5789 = 1.08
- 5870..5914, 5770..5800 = 0.95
